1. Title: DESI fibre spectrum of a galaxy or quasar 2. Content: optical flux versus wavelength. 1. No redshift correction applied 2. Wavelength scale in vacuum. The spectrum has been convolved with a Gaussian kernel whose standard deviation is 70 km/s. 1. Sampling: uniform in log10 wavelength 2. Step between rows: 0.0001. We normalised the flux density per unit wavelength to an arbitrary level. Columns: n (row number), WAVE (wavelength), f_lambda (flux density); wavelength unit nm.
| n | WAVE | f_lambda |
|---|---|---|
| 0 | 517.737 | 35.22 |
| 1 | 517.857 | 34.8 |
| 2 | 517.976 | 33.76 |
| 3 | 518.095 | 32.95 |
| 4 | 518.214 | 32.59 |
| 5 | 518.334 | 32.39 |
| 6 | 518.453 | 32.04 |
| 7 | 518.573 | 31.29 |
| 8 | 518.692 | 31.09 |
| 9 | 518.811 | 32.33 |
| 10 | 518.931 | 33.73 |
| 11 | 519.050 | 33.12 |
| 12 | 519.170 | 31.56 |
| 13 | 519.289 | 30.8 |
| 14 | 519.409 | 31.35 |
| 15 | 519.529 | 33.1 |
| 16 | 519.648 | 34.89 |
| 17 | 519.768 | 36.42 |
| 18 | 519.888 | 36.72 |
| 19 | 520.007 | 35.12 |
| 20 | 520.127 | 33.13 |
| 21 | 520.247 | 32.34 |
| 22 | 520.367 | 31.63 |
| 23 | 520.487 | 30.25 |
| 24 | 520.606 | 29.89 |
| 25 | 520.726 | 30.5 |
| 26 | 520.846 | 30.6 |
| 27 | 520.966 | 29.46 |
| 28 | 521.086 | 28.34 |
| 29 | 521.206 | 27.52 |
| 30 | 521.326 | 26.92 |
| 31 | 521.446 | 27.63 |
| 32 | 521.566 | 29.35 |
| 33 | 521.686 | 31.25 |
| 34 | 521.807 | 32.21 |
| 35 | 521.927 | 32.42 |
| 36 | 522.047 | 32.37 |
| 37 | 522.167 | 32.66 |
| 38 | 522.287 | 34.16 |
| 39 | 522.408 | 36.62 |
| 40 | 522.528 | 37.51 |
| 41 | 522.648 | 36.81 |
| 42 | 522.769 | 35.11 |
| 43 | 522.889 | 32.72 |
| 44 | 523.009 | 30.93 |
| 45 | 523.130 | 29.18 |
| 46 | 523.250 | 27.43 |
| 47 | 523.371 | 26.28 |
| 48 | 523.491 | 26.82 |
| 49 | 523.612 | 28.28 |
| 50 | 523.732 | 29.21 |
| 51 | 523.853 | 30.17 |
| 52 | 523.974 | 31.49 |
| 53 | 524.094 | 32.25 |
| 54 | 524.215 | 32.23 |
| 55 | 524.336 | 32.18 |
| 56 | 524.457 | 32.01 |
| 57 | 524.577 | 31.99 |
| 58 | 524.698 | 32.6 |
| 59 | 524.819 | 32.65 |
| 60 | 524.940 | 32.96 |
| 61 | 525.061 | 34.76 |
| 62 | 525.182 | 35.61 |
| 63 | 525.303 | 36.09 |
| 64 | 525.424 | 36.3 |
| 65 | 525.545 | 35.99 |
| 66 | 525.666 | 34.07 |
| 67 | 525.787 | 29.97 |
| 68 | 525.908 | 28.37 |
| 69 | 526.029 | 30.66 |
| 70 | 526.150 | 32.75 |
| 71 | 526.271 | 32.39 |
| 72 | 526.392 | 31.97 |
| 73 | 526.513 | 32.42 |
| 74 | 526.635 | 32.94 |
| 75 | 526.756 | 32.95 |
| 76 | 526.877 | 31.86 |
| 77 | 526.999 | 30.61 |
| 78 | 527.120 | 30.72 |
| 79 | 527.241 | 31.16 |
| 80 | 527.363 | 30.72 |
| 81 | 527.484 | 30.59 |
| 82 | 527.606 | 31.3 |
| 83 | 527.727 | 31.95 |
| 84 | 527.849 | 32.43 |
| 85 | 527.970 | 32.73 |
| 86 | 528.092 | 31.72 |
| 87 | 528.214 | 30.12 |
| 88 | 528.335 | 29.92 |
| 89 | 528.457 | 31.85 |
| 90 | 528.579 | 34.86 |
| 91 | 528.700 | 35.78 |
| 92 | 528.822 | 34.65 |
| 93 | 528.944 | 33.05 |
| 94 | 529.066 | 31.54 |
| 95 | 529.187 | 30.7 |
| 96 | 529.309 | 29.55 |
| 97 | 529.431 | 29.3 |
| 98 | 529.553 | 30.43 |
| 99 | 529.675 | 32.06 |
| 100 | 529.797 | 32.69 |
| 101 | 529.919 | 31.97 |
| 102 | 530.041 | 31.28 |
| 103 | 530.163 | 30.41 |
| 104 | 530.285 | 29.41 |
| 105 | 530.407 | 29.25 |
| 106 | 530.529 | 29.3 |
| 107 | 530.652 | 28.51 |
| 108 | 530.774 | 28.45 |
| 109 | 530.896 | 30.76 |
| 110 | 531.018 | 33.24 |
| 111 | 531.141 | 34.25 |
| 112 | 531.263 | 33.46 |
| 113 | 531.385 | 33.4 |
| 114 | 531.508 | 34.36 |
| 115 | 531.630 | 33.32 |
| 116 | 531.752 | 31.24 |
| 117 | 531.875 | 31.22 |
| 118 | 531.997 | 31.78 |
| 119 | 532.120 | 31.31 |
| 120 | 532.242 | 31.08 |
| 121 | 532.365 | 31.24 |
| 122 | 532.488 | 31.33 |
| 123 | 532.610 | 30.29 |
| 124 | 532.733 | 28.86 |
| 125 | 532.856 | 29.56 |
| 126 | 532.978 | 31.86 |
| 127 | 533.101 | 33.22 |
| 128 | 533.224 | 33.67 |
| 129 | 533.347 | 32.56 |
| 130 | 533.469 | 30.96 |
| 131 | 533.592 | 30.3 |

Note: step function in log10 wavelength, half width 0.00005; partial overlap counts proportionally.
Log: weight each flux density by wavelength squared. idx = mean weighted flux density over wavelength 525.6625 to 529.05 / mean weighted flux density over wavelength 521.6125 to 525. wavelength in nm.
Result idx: 1.02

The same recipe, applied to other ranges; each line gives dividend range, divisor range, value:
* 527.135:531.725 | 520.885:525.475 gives 1.02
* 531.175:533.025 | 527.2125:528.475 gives 1.03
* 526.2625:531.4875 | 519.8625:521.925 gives 1.06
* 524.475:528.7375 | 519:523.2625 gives 1.03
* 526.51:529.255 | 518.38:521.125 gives 1.03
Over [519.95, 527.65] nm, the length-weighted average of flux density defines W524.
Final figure 31.7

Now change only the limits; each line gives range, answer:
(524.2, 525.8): 33.7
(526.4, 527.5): 31.6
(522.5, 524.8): 31.3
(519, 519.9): 33.3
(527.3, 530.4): 31.6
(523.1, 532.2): 31.7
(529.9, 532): 31.4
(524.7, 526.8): 33.1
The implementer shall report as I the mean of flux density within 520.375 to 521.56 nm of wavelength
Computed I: 29.2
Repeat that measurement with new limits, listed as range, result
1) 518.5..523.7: 31.7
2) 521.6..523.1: 33.6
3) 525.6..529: 32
